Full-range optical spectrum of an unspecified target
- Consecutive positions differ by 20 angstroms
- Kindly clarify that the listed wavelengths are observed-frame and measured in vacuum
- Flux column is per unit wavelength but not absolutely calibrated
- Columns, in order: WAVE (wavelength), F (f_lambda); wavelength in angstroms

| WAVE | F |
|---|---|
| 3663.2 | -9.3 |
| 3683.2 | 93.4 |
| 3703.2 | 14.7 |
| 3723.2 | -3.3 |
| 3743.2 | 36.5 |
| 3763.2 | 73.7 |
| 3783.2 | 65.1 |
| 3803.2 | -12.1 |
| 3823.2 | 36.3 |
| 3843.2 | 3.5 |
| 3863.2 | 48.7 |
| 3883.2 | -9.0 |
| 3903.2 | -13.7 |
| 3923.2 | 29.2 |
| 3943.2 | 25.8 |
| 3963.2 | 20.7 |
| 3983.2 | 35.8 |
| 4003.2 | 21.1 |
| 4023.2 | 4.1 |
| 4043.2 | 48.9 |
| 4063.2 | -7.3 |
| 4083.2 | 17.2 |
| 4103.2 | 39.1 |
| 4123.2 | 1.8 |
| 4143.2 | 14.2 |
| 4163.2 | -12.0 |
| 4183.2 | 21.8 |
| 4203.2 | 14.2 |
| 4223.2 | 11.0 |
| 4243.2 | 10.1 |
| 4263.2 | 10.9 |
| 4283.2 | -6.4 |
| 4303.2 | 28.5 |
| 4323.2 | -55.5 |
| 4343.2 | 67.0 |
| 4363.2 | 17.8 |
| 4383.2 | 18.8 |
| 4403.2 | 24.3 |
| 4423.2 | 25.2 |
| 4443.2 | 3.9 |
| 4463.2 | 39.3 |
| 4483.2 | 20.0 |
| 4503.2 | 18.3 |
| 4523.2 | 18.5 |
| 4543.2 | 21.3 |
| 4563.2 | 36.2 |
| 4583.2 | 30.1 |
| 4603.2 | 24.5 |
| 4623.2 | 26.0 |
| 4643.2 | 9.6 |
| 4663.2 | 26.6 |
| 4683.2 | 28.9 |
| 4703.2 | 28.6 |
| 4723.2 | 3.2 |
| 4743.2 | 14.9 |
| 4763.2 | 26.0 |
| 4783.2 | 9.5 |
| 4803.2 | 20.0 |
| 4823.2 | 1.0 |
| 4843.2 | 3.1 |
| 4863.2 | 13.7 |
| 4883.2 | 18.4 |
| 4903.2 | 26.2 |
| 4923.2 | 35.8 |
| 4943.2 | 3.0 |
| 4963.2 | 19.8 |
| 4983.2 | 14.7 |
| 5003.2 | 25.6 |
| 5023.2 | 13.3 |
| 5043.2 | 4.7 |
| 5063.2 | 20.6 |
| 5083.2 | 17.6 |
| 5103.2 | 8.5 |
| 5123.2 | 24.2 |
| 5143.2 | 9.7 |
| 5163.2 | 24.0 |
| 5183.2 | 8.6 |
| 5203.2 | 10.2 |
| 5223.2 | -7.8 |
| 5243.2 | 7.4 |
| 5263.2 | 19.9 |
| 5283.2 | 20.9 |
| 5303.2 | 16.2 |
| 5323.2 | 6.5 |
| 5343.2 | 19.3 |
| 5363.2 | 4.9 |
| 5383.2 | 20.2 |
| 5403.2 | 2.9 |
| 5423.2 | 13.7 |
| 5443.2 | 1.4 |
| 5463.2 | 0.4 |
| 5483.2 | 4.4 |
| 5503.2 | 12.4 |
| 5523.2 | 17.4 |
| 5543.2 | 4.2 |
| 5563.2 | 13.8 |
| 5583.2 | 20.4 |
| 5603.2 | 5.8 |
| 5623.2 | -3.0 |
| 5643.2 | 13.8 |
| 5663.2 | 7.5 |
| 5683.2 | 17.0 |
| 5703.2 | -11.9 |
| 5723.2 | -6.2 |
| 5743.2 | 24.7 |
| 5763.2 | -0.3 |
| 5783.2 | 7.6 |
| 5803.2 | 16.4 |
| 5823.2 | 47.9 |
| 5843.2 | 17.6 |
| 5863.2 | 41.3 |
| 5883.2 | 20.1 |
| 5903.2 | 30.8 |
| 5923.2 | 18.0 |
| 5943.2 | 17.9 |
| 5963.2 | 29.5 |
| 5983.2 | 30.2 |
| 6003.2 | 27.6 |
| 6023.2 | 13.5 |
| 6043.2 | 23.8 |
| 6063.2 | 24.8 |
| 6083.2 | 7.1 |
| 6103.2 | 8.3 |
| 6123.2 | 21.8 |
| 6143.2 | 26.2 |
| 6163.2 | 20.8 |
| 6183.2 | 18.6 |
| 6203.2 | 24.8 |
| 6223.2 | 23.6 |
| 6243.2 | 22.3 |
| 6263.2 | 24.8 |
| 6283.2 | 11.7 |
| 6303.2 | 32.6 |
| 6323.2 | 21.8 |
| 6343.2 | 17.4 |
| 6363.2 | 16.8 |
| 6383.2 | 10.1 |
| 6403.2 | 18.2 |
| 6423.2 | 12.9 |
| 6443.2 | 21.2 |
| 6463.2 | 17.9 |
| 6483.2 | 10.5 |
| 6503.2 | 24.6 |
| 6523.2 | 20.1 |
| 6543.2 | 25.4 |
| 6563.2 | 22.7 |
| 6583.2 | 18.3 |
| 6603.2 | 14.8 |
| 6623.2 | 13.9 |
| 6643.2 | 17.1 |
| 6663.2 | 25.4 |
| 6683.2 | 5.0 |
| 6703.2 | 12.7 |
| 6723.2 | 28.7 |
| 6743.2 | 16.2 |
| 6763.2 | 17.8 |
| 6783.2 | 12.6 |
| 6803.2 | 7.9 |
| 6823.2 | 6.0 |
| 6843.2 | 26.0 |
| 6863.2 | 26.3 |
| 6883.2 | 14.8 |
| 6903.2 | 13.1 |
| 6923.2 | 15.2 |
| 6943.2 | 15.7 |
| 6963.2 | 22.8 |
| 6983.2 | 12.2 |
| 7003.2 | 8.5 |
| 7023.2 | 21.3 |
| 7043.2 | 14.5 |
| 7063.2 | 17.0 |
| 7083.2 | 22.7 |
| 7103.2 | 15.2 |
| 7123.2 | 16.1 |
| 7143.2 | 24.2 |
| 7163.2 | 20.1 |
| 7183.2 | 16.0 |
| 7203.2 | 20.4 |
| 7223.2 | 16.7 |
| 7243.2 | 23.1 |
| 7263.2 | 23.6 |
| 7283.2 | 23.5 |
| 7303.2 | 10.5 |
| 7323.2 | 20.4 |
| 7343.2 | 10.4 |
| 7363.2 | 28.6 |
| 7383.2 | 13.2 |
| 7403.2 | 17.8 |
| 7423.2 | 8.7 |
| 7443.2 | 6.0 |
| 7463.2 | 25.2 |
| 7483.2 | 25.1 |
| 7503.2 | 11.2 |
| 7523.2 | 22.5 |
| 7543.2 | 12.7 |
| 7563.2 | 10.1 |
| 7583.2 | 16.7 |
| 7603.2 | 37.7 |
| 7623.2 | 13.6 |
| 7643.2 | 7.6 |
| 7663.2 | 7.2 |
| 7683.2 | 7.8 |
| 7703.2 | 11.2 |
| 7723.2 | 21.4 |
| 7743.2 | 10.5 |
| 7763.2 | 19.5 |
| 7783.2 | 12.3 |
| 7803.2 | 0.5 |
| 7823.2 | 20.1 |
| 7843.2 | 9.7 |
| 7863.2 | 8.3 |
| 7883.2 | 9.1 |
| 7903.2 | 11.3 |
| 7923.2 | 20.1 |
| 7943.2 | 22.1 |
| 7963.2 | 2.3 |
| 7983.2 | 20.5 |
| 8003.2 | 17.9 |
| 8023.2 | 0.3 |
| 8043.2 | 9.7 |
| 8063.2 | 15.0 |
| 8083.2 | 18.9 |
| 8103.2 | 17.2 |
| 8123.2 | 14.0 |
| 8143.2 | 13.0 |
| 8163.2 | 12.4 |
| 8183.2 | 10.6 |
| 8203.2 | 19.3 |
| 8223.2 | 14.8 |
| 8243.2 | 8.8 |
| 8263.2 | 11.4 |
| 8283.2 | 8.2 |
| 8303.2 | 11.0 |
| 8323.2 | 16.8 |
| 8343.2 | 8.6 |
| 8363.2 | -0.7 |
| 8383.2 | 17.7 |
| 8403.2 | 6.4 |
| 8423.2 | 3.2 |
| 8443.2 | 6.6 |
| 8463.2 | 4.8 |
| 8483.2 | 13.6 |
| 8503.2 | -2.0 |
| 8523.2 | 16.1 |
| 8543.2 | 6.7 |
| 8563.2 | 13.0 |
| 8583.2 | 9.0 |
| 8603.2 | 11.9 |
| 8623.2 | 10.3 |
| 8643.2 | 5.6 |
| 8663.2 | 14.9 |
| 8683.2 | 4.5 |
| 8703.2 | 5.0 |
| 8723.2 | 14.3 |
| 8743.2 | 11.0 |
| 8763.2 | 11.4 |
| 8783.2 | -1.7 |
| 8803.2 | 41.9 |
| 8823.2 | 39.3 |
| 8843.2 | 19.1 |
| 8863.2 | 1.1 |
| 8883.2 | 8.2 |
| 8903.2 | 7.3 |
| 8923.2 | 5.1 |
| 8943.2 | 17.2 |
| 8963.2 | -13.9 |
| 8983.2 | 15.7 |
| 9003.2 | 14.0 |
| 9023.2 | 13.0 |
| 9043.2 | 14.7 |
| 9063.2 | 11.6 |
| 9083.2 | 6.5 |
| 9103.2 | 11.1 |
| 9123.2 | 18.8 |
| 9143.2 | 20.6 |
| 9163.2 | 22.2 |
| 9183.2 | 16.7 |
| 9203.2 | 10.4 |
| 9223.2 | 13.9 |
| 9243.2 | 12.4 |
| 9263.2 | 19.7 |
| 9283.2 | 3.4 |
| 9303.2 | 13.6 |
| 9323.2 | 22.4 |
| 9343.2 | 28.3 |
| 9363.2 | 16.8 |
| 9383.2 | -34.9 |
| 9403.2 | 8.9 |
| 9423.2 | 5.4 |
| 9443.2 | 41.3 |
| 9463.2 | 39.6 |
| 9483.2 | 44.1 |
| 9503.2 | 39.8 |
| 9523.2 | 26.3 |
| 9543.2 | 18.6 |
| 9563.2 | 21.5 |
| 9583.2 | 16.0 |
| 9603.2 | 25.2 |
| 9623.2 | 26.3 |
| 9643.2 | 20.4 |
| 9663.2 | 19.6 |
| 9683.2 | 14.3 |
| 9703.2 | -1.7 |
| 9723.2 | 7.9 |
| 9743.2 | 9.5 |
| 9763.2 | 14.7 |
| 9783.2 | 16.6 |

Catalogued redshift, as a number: 1.364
